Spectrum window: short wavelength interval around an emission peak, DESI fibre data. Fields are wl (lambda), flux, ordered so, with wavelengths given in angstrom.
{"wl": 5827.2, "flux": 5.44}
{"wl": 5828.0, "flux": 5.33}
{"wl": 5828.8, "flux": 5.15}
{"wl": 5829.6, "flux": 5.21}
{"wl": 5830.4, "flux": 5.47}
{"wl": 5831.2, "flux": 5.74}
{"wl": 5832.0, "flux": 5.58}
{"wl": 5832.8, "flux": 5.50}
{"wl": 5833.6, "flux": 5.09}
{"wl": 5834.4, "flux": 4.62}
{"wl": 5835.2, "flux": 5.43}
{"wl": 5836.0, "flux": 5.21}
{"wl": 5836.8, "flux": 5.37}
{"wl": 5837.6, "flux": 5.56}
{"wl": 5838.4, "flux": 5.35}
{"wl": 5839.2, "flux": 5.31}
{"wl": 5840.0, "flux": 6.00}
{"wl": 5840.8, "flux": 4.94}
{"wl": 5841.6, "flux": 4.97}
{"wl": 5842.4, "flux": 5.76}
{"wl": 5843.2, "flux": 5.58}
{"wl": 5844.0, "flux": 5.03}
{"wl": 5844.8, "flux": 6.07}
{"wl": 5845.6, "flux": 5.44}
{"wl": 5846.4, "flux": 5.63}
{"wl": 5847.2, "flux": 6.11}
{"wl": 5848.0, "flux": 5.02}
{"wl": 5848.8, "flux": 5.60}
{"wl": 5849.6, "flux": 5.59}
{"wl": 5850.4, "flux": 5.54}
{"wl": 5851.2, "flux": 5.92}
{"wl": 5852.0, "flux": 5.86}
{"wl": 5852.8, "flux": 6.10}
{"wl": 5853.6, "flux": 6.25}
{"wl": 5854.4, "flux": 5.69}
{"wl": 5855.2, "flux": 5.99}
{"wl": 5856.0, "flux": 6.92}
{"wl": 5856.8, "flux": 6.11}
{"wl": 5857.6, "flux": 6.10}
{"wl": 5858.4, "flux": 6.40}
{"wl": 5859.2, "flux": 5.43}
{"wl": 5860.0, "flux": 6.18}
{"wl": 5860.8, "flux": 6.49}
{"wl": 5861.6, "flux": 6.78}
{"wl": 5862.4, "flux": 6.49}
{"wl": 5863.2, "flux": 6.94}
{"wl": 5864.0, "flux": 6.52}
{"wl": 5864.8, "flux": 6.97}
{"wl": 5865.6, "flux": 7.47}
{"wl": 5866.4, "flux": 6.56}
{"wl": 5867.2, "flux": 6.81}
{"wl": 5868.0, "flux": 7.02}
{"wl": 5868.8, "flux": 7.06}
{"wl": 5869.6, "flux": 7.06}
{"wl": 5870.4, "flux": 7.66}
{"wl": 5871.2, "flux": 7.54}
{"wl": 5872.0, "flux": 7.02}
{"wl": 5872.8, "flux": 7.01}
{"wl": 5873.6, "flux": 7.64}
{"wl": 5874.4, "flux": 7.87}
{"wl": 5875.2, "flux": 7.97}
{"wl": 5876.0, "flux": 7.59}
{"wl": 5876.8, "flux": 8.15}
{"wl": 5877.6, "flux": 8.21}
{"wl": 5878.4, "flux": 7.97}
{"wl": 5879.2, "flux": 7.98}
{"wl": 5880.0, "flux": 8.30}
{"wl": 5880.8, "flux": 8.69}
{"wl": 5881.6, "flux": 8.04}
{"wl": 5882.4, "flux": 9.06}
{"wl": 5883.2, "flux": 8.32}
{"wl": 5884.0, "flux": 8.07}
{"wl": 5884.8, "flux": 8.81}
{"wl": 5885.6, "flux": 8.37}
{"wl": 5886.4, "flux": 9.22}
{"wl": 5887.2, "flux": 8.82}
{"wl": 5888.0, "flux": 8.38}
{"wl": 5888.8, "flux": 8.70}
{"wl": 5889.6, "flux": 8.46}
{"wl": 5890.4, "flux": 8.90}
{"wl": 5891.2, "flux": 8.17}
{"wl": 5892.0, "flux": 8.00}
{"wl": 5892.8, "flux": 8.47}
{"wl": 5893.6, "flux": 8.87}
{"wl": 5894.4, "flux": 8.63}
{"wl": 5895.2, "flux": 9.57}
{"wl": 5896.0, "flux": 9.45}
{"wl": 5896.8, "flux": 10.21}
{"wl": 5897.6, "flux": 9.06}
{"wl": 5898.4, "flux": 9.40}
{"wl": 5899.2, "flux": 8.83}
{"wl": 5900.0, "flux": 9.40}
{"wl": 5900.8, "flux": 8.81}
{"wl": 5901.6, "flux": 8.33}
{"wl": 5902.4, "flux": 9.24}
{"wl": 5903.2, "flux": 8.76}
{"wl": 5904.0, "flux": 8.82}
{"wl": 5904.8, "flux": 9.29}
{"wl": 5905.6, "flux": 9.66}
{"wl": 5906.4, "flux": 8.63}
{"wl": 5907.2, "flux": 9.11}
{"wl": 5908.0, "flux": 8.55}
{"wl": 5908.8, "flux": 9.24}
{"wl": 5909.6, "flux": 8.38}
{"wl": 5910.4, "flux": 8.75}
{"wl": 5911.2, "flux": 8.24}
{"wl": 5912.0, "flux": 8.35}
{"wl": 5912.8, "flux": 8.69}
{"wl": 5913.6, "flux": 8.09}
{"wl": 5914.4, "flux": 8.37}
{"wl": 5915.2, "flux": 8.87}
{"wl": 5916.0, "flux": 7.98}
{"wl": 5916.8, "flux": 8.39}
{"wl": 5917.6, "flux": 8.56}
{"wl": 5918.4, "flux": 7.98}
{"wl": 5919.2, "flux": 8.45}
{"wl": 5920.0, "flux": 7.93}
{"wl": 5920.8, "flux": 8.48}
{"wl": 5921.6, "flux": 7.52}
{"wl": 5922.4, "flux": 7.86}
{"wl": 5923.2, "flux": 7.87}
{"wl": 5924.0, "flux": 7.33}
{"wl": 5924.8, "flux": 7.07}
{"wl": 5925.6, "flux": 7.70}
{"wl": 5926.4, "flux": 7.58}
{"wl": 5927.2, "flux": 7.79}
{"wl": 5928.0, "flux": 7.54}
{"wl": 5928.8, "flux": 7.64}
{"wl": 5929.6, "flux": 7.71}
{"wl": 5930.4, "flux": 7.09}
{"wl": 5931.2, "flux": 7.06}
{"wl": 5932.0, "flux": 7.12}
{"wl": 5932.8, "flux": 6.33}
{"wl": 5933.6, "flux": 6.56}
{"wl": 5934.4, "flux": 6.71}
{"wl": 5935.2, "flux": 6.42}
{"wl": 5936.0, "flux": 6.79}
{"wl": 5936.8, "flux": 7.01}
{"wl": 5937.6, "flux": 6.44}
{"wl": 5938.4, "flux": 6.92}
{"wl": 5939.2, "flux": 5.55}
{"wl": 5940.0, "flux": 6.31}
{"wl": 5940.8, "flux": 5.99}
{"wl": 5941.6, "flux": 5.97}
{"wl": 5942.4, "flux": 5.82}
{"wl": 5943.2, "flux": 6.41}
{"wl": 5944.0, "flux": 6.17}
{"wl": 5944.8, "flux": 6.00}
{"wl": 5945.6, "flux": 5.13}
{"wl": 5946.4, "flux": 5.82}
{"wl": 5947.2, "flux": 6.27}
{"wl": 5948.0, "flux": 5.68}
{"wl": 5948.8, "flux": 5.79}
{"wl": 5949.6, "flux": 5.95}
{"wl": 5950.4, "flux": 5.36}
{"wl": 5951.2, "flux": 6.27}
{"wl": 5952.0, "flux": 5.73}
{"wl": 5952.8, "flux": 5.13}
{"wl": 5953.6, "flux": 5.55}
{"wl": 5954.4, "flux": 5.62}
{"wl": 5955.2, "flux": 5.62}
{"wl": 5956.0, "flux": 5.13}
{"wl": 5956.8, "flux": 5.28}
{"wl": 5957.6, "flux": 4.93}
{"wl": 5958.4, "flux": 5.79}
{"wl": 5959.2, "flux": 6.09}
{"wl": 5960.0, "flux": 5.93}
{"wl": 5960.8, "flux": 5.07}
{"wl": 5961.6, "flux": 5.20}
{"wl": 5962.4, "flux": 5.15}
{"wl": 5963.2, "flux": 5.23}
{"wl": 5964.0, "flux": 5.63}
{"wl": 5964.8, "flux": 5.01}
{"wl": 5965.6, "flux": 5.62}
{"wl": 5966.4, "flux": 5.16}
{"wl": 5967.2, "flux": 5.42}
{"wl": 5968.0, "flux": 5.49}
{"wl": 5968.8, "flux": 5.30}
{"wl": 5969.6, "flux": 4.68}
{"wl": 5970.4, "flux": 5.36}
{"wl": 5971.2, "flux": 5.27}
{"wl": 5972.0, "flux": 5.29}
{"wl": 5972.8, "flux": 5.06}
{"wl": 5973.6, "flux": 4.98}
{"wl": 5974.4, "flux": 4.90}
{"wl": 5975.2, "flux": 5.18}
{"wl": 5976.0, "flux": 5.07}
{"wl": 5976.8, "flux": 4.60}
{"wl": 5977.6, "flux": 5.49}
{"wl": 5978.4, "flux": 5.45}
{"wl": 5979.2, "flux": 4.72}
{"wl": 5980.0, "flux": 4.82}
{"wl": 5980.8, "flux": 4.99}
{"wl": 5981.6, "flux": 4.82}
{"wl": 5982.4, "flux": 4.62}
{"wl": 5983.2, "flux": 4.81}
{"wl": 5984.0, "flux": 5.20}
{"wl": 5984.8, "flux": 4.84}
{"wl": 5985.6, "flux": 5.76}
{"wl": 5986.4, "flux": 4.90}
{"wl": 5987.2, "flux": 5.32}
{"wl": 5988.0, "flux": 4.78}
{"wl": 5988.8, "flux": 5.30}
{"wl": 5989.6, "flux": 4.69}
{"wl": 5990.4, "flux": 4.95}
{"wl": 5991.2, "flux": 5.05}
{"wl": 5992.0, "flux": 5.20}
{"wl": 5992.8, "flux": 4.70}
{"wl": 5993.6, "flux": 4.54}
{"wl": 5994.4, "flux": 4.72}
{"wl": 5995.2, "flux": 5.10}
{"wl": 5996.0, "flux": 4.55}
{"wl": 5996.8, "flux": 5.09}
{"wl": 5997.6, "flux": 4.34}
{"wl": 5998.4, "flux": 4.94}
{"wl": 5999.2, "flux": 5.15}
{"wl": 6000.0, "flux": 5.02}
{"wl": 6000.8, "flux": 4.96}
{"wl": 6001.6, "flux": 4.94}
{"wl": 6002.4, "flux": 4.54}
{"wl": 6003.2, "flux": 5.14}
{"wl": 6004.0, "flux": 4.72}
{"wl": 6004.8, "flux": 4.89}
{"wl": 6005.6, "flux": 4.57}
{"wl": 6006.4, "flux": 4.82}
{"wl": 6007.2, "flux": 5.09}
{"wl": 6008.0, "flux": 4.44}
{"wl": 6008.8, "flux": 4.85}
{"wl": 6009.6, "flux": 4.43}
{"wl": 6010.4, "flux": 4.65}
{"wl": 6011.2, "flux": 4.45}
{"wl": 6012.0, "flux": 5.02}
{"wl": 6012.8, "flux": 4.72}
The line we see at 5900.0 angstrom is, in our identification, Mg II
